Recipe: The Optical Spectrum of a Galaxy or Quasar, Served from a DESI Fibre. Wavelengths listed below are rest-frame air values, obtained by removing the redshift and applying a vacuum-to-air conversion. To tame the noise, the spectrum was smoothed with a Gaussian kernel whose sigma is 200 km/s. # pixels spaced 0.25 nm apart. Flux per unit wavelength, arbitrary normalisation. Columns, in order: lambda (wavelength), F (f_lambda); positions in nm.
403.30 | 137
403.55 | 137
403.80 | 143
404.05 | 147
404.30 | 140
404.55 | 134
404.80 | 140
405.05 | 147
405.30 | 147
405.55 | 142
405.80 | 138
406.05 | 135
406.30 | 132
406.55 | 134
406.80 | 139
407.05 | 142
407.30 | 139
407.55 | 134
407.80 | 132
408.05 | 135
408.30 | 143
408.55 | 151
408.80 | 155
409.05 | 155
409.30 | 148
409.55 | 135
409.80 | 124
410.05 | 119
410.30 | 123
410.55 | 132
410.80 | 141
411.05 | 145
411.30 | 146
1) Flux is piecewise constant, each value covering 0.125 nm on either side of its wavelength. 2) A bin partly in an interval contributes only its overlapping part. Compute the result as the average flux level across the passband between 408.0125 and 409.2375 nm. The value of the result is 149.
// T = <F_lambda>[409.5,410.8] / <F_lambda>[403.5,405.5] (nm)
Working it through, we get 0.9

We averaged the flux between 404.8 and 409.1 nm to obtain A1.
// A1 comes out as 141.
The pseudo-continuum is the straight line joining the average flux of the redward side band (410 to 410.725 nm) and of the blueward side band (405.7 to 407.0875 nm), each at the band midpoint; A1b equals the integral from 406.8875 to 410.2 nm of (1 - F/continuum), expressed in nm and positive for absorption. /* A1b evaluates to -0.21 nm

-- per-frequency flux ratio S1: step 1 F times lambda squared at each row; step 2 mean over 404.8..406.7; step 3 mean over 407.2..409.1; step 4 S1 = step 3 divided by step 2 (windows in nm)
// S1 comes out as 1.04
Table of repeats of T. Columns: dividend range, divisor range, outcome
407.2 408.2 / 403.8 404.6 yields 0.96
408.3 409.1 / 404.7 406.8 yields 1.09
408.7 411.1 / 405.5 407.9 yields 1.01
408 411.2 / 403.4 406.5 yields 0.99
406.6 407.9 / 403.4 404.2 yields 0.96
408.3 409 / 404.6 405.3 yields 1.06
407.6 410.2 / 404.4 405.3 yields 0.99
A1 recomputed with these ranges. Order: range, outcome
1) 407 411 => 138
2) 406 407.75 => 136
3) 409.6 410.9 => 128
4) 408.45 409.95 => 144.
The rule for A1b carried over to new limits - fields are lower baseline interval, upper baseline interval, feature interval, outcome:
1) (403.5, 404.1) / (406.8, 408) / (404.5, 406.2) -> -0.01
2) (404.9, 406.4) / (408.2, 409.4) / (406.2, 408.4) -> 0.14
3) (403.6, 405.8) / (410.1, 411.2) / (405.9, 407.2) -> 0.03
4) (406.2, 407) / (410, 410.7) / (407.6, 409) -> -0.13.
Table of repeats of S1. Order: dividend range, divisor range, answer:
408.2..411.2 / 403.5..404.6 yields 1.02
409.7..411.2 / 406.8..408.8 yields 0.95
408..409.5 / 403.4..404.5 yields 1.07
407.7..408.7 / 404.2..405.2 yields 1.02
